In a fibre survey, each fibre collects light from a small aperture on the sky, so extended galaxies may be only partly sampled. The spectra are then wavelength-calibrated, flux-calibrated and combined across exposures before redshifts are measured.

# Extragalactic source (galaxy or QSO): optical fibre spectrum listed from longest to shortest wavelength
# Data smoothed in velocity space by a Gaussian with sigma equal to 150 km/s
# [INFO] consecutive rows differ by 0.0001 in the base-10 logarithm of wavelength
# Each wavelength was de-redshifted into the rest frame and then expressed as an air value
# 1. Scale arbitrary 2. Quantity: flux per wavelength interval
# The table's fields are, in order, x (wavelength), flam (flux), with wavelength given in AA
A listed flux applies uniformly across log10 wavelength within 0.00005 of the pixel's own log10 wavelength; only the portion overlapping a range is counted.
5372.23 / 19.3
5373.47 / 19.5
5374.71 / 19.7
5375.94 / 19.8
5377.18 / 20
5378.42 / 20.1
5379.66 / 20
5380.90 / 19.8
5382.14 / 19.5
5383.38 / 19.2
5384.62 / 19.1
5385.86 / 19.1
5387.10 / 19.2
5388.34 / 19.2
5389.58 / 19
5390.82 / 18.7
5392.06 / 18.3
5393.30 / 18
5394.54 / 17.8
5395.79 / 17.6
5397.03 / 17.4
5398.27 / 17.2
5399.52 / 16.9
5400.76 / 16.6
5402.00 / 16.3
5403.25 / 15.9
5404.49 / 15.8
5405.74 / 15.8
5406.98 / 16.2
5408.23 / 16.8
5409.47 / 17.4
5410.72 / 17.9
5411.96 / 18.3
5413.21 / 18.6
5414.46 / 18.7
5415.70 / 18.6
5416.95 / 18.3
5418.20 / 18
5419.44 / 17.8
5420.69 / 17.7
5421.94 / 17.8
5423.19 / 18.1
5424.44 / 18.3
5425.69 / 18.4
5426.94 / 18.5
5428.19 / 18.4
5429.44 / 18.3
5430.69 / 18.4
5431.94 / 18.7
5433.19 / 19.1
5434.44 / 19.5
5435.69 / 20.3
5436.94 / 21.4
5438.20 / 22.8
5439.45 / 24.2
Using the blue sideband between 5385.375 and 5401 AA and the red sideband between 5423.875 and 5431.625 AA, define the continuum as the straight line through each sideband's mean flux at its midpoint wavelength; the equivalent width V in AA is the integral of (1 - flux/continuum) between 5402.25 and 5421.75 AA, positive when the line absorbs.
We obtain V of 0.9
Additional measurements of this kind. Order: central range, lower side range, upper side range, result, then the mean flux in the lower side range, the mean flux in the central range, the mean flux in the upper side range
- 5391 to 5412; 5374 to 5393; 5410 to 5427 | 1.9 AA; 19.4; 17.1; 18.2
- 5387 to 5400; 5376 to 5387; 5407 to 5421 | 0.6 AA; 19.6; 18.1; 17.9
